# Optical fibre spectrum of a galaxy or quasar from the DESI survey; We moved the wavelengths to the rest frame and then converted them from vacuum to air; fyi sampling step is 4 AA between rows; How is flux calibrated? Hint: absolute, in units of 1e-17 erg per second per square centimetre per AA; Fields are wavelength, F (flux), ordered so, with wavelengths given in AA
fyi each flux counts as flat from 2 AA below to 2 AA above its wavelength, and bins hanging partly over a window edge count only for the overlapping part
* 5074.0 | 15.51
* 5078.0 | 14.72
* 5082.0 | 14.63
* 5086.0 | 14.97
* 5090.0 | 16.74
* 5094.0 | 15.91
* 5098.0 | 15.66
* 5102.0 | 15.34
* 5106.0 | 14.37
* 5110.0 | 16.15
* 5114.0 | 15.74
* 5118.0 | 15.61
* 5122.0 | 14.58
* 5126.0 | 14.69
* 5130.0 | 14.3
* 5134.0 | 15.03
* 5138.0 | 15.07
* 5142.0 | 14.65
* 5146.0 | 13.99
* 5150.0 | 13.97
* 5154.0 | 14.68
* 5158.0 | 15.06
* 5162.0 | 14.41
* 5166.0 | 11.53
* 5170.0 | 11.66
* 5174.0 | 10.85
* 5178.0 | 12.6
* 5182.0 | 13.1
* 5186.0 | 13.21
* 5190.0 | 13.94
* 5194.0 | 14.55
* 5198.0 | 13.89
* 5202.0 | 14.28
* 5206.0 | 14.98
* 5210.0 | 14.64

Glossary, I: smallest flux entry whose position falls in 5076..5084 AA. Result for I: 14.63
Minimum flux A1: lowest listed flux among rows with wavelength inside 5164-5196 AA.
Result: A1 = 10.85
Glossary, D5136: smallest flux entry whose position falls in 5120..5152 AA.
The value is 13.97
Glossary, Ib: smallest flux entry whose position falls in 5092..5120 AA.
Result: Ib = 14.37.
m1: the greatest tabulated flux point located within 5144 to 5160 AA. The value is 15.06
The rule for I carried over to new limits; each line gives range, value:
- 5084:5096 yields 14.97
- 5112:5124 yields 14.58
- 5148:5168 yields 11.53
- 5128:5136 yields 14.3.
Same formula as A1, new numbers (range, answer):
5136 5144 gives 14.65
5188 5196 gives 13.94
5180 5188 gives 13.1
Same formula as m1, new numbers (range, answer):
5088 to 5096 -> 16.74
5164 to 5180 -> 12.6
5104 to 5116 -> 16.15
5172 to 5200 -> 14.55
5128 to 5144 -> 15.07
